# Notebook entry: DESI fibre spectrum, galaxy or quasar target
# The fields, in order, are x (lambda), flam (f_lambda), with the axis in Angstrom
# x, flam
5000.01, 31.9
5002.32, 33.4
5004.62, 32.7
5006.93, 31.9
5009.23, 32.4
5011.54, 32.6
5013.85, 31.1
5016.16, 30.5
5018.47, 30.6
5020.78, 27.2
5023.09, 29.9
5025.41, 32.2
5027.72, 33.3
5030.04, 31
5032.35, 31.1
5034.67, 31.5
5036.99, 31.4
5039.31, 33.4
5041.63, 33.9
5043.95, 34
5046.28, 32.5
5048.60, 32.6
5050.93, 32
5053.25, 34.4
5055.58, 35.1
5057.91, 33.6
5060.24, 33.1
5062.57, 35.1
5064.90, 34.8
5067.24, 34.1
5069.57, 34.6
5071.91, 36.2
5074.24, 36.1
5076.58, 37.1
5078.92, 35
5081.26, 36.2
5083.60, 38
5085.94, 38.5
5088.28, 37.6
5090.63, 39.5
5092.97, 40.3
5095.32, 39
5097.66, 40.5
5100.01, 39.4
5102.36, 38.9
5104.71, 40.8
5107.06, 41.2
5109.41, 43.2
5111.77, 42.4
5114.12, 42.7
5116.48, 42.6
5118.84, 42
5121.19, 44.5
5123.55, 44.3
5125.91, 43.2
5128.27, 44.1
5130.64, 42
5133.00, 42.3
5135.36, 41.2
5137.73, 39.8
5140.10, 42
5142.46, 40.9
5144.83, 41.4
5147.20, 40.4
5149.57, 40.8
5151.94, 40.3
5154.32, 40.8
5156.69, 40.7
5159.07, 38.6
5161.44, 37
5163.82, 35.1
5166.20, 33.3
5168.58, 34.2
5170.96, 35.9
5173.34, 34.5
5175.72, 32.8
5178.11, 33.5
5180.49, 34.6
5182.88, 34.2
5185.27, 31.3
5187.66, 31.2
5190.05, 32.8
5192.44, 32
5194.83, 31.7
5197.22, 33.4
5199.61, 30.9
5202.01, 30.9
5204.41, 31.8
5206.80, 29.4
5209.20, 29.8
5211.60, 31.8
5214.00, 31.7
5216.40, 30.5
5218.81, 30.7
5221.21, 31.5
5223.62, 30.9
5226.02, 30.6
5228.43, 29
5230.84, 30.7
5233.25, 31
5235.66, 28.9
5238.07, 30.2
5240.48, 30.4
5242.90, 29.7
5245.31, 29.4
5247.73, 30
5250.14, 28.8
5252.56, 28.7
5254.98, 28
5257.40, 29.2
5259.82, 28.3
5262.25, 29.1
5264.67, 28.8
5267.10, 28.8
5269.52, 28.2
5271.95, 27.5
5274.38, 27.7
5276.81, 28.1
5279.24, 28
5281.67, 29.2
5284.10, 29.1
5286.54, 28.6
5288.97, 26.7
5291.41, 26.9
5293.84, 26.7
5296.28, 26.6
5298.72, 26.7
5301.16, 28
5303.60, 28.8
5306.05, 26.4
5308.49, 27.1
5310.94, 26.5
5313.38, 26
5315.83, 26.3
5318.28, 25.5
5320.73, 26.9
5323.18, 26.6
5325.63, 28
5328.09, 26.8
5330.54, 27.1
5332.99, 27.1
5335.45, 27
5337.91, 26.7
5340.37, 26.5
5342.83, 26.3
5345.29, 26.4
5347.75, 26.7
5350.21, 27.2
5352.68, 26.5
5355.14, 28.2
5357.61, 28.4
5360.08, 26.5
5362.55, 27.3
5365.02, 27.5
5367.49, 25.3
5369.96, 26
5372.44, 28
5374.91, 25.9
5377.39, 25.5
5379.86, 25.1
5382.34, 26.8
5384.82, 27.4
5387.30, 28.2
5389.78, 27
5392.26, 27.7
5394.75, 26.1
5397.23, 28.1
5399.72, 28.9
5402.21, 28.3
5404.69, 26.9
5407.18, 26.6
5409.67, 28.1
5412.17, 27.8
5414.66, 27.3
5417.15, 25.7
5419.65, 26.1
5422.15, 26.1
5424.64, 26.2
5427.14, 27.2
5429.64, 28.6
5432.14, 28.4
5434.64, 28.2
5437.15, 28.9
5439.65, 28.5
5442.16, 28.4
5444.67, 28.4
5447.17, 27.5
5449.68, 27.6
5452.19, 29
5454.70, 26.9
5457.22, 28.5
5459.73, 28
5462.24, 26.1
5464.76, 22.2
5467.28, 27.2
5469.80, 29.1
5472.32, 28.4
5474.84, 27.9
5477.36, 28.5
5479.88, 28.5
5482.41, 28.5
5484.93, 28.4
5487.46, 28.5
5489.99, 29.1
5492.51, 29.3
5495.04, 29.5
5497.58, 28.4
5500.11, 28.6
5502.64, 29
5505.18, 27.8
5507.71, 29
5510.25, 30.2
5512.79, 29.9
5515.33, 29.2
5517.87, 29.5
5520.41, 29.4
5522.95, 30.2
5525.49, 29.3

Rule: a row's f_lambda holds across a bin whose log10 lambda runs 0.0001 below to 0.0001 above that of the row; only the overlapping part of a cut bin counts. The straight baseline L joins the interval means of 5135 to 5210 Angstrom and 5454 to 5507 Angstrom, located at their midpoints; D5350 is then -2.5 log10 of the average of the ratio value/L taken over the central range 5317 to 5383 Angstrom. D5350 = 0.17 mag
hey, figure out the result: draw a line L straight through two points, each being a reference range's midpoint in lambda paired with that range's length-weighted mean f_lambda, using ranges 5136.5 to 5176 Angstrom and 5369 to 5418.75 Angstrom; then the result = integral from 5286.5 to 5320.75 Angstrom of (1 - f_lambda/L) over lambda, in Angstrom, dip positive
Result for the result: 4.9 Angstrom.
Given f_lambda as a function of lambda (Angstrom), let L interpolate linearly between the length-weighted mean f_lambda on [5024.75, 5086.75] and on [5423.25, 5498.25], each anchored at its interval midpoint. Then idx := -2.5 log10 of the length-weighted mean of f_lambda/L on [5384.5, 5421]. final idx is 0.06 mag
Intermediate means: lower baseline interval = 34.1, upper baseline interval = 28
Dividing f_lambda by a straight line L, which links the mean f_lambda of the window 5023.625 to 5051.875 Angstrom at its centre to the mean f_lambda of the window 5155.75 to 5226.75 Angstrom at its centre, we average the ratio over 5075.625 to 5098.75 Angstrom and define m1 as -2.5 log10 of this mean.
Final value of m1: -0.17 mag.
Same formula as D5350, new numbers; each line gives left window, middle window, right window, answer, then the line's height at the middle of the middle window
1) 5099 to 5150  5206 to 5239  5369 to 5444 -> 0.20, 36.8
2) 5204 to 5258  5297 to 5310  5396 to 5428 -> 0.06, 28.9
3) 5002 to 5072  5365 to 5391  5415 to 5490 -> 0.08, 28.5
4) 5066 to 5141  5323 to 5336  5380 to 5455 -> 0.14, 31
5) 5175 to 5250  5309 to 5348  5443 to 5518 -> 0.12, 29.9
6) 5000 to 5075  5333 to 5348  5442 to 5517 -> 0.12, 29.7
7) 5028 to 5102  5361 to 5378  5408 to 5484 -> 0.10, 29.1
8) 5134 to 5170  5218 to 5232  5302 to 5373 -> 0.12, 34.3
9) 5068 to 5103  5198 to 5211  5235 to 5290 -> 0.03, 31.7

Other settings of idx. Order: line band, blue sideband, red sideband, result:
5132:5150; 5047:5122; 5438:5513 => -0.132 mag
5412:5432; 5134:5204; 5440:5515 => 0.104 mag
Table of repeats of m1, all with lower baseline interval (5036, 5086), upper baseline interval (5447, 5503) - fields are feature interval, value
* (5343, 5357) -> 0.11 mag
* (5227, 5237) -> 0.07 mag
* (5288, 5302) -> 0.15 mag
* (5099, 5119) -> -0.22 mag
